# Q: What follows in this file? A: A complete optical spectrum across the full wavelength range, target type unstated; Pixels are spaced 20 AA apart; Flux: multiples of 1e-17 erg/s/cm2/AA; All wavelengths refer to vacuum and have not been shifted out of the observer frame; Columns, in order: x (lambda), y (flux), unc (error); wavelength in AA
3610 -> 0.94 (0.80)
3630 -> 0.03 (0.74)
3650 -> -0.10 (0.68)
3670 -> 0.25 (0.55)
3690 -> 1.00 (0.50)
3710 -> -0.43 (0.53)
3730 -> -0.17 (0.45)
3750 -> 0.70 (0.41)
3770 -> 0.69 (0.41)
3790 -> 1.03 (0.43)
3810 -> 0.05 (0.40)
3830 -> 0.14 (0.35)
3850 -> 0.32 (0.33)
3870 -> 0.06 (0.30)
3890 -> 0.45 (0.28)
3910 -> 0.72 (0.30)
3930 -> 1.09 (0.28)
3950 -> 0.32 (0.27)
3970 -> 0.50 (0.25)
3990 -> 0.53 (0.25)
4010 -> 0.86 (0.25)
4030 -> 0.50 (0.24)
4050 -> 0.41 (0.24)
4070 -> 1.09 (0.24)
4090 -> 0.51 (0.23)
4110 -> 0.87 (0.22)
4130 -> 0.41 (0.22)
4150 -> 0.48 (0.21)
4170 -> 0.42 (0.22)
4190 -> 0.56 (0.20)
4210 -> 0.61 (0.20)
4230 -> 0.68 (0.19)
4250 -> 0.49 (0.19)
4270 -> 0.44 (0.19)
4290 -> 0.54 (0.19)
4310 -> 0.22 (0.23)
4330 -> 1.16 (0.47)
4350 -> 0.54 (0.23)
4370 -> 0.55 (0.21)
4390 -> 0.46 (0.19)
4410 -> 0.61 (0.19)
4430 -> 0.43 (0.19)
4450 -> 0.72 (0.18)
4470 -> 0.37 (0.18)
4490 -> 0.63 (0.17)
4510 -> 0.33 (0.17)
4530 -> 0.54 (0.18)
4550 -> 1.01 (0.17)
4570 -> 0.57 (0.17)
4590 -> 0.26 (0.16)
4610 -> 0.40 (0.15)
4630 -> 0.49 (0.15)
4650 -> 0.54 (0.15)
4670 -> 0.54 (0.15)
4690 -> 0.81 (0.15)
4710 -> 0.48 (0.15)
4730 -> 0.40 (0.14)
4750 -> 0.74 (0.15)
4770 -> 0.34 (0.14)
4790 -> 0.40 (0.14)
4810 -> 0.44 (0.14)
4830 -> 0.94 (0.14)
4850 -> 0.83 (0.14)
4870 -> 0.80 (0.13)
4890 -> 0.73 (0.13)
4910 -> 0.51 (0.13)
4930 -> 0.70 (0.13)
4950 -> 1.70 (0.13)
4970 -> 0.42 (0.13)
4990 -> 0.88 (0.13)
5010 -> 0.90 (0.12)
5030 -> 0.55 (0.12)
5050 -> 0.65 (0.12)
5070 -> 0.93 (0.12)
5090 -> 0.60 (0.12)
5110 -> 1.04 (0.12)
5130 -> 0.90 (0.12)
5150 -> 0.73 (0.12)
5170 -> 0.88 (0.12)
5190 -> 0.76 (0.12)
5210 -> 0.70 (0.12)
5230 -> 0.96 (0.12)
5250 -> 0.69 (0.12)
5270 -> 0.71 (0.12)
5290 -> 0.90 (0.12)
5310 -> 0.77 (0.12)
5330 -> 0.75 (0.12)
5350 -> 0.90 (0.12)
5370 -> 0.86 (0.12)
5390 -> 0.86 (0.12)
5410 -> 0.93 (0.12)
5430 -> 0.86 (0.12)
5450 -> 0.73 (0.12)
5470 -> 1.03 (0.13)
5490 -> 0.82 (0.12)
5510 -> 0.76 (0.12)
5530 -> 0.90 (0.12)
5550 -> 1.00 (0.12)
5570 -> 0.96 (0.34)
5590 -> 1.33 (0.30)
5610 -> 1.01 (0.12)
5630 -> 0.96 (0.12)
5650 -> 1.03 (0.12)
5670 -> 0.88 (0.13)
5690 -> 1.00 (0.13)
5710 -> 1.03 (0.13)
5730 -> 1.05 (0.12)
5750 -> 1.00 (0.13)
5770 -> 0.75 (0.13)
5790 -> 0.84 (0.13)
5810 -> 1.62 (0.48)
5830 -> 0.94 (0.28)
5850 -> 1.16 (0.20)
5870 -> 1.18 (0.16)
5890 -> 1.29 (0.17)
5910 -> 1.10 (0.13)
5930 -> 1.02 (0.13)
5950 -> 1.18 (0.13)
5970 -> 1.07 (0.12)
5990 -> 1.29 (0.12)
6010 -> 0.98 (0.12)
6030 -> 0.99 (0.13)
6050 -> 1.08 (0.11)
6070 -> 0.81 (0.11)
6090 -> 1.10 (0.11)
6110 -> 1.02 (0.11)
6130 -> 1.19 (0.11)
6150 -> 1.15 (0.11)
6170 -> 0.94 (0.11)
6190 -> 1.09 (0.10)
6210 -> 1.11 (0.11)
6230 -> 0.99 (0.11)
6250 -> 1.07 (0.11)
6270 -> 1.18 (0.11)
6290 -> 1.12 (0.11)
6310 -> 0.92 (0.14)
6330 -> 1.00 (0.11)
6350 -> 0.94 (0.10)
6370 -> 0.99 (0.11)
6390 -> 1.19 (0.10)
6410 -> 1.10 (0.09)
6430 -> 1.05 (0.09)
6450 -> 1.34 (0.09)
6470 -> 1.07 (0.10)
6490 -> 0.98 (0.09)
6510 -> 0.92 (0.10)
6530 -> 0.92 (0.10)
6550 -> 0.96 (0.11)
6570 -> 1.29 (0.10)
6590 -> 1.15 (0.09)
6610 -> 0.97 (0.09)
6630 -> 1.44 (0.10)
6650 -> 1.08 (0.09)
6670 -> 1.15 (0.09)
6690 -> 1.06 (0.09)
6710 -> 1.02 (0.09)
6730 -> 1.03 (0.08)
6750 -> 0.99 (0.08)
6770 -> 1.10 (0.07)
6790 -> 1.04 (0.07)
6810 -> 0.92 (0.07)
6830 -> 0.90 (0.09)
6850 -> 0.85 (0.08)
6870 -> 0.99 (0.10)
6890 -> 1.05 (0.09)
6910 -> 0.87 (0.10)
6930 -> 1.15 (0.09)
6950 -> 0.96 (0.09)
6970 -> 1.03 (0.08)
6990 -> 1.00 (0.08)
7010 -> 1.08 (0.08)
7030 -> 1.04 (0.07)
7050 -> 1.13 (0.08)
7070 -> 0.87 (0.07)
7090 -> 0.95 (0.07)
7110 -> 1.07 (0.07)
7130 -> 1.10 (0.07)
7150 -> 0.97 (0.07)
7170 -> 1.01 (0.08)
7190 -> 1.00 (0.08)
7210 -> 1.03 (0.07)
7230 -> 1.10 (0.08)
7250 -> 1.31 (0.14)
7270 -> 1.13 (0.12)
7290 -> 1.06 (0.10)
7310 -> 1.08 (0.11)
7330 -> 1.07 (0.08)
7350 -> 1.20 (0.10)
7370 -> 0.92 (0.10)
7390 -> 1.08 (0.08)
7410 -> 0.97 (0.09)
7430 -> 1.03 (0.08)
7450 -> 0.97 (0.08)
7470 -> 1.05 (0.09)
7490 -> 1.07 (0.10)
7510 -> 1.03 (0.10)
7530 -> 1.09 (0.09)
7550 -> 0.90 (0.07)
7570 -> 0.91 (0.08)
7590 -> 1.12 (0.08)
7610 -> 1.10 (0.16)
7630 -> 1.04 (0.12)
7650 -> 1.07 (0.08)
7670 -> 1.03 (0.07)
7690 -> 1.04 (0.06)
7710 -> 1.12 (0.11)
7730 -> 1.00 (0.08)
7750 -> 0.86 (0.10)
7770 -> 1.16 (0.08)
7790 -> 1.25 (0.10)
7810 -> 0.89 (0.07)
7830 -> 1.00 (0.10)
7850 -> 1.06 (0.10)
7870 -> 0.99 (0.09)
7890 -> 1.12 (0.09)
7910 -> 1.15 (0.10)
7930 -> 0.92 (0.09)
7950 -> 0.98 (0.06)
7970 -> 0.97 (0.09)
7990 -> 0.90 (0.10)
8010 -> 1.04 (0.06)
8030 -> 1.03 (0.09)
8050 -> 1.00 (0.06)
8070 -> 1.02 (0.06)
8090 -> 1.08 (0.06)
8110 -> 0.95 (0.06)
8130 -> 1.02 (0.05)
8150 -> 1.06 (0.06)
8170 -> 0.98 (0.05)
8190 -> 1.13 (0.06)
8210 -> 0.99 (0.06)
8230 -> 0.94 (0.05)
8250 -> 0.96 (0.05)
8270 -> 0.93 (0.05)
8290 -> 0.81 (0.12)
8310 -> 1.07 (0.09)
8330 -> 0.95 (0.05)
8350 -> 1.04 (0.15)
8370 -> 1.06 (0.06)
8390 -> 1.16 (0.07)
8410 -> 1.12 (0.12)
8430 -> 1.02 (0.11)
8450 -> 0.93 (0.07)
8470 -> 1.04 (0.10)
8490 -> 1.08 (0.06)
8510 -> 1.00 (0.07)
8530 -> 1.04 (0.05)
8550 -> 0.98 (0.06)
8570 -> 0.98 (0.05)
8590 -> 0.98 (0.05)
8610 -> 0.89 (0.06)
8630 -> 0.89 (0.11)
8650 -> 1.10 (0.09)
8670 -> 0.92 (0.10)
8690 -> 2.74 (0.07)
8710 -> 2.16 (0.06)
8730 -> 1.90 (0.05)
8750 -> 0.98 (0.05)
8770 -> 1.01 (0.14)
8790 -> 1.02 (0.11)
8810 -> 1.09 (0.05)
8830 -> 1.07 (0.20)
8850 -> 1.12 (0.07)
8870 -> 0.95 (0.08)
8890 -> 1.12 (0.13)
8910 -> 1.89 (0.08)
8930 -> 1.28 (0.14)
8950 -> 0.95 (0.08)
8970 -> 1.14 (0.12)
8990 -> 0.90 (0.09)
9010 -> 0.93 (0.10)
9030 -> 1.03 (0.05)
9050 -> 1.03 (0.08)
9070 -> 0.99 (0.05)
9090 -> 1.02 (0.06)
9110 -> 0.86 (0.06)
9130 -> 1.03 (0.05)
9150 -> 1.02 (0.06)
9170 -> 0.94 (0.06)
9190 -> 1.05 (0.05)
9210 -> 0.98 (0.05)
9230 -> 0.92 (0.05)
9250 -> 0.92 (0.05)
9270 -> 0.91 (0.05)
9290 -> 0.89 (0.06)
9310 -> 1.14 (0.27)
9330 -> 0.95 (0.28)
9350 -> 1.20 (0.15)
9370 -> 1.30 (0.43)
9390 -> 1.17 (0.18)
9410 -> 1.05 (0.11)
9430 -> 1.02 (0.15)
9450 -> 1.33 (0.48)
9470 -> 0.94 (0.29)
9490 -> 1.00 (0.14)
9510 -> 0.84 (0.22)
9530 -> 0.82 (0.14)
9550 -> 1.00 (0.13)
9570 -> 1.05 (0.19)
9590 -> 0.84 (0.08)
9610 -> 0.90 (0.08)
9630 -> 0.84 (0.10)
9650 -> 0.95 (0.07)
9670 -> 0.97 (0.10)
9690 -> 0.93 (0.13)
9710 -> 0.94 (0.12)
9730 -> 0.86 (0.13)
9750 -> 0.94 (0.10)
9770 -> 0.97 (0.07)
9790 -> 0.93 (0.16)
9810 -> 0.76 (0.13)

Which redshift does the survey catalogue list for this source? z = 0.33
